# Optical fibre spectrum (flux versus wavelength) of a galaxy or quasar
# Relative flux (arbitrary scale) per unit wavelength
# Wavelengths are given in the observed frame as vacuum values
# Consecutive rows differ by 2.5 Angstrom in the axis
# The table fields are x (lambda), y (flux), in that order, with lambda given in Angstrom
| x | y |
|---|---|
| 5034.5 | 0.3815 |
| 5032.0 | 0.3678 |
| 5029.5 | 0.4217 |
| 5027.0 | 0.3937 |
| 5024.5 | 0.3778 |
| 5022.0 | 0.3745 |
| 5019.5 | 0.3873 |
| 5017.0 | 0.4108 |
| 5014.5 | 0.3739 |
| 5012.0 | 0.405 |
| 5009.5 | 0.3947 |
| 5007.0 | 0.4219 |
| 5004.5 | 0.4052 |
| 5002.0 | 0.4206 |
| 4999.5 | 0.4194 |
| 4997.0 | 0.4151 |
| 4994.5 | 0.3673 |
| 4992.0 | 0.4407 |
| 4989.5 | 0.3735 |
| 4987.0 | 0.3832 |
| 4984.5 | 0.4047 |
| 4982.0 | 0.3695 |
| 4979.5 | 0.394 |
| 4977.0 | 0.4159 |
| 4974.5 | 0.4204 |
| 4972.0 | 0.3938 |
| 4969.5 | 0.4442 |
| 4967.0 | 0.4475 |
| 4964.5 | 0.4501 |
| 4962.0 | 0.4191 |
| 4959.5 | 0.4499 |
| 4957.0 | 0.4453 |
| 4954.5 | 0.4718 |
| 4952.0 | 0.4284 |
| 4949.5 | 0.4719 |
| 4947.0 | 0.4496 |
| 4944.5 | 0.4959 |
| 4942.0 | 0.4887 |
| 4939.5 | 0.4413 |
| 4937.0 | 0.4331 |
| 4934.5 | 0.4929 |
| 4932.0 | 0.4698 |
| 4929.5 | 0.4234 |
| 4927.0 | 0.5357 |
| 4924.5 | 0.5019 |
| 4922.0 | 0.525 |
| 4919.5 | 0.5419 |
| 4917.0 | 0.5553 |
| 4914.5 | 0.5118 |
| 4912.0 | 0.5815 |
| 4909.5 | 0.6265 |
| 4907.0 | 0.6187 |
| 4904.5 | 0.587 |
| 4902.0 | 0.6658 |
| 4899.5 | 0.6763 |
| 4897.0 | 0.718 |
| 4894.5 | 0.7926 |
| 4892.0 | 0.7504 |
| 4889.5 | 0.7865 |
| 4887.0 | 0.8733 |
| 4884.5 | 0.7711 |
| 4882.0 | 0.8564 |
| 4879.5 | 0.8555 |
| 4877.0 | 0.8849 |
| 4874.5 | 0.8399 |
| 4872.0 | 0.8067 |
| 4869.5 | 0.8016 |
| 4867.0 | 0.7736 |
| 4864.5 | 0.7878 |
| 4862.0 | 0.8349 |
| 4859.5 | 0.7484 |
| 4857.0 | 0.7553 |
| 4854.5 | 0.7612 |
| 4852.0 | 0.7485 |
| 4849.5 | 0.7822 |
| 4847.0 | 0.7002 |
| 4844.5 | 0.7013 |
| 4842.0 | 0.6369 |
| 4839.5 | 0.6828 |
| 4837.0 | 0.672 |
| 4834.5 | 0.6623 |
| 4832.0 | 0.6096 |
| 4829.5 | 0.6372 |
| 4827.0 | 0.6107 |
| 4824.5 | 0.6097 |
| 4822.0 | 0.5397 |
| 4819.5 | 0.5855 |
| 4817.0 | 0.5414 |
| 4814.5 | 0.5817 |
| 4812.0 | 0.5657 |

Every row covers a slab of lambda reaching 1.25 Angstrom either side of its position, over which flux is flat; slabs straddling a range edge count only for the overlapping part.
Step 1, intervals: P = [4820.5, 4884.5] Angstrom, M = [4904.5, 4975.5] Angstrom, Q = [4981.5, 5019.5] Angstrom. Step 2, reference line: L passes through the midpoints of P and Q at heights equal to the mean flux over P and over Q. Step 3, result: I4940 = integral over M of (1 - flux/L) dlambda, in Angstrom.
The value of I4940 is 6.80 Angstrom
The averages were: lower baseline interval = 0.732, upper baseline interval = 0.401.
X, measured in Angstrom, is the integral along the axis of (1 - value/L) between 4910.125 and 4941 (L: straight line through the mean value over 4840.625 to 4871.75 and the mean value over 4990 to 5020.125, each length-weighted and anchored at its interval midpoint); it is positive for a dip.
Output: 4.6 Angstrom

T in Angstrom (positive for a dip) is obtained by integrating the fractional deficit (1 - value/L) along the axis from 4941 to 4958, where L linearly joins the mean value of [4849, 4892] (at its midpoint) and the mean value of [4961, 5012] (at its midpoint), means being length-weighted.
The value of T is 2.2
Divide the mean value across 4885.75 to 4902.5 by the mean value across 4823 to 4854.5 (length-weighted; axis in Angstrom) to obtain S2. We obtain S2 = 1.1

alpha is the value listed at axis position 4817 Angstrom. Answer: 0.5414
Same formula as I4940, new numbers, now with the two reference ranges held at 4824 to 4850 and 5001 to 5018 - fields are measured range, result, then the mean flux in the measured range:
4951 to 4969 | 1.3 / 0.445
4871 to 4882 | -4.5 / 0.849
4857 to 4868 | -2.8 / 0.783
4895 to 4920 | -2.6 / 0.616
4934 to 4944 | 0.9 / 0.464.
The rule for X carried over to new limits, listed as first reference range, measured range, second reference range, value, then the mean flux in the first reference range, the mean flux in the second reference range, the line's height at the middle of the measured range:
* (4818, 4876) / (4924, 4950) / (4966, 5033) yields 2.70 Angstrom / 0.708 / 0.402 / 0.527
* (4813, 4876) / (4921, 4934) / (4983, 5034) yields 1.31 Angstrom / 0.697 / 0.398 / 0.545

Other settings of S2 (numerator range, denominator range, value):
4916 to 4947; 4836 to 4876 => 0.65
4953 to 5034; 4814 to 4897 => 0.56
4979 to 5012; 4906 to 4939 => 0.77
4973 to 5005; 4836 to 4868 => 0.55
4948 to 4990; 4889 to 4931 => 0.70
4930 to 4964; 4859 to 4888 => 0.56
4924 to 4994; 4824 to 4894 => 0.59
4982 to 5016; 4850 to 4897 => 0.50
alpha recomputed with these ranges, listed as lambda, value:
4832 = 0.6096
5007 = 0.4219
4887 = 0.8733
